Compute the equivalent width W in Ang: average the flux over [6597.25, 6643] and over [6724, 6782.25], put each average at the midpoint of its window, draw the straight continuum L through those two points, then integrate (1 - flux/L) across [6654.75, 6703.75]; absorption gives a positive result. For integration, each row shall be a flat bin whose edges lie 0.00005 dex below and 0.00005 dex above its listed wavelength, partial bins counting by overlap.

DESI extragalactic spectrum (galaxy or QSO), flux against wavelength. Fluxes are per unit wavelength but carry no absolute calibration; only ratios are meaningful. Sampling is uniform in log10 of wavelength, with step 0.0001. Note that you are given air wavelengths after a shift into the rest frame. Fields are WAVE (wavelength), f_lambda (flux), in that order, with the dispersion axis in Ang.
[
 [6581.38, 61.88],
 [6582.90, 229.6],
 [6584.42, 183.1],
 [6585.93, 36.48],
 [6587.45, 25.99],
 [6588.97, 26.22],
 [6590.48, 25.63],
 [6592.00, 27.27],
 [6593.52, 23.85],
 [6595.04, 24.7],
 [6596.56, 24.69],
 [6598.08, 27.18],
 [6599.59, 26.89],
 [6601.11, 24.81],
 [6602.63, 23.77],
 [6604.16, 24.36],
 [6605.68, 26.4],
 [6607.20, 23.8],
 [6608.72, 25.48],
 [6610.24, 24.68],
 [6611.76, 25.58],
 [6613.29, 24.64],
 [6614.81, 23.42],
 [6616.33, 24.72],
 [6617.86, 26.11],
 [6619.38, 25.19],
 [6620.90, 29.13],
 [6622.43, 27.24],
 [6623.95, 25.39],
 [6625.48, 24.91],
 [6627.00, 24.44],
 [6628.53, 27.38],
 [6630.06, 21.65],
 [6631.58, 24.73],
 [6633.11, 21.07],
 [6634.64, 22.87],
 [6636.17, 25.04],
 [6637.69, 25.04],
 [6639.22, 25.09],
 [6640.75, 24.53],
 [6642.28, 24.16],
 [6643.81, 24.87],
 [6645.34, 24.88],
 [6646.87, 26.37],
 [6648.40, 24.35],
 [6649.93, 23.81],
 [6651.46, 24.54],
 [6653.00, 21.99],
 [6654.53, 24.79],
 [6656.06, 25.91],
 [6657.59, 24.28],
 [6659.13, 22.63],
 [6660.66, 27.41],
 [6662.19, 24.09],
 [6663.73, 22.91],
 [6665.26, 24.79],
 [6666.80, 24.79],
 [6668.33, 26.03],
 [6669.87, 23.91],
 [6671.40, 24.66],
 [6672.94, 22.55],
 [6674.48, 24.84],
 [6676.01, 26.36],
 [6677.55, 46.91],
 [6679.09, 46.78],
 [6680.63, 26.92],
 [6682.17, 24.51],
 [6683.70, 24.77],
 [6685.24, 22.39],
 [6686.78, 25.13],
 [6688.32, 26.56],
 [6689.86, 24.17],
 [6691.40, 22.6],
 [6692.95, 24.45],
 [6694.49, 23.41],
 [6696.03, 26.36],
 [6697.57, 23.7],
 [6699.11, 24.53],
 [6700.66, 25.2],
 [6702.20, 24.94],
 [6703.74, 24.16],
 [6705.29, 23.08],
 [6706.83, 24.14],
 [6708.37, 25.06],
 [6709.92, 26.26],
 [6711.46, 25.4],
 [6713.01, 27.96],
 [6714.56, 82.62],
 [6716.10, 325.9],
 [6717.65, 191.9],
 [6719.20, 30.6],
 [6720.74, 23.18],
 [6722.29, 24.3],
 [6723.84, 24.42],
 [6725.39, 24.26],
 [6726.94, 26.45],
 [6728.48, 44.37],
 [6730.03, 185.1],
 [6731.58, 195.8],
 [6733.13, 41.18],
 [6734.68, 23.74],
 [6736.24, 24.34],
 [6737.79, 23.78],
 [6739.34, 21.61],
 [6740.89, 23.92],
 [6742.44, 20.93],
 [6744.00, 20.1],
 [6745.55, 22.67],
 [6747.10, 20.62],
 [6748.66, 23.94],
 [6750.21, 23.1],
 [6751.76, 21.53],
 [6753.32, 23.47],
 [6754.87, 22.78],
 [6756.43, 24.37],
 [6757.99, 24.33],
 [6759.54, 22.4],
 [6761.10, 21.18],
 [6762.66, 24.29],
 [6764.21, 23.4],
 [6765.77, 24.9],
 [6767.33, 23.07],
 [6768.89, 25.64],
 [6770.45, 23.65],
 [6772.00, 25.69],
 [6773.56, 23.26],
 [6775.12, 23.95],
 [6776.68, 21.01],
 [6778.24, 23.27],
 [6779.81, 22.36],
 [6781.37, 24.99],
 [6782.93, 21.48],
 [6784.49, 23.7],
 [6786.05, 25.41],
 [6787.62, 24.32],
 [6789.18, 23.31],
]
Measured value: 4.4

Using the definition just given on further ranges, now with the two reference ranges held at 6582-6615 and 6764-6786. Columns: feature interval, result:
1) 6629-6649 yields 7.30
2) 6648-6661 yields 4.35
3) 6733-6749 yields 2.20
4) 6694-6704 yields 2.24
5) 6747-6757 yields 1.21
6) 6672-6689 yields 2.49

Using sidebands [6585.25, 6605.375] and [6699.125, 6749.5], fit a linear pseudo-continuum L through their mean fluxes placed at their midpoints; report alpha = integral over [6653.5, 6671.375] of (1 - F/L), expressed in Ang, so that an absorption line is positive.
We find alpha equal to 6.7 Ang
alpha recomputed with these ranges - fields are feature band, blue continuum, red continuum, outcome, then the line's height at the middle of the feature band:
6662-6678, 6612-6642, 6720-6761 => 1.84 Ang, 29.6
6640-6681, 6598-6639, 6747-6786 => -2.96 Ang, 24.5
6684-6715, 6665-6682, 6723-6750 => 7.50 Ang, 35.4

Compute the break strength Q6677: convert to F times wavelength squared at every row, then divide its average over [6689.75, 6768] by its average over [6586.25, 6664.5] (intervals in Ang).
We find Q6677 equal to 1.7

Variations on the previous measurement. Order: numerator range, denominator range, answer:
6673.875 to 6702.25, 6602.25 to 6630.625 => 1.10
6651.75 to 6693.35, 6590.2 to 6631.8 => 1.05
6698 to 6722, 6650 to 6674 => 2.47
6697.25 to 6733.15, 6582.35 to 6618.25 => 1.65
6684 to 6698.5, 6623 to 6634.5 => 1.02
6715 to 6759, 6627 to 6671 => 2.25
